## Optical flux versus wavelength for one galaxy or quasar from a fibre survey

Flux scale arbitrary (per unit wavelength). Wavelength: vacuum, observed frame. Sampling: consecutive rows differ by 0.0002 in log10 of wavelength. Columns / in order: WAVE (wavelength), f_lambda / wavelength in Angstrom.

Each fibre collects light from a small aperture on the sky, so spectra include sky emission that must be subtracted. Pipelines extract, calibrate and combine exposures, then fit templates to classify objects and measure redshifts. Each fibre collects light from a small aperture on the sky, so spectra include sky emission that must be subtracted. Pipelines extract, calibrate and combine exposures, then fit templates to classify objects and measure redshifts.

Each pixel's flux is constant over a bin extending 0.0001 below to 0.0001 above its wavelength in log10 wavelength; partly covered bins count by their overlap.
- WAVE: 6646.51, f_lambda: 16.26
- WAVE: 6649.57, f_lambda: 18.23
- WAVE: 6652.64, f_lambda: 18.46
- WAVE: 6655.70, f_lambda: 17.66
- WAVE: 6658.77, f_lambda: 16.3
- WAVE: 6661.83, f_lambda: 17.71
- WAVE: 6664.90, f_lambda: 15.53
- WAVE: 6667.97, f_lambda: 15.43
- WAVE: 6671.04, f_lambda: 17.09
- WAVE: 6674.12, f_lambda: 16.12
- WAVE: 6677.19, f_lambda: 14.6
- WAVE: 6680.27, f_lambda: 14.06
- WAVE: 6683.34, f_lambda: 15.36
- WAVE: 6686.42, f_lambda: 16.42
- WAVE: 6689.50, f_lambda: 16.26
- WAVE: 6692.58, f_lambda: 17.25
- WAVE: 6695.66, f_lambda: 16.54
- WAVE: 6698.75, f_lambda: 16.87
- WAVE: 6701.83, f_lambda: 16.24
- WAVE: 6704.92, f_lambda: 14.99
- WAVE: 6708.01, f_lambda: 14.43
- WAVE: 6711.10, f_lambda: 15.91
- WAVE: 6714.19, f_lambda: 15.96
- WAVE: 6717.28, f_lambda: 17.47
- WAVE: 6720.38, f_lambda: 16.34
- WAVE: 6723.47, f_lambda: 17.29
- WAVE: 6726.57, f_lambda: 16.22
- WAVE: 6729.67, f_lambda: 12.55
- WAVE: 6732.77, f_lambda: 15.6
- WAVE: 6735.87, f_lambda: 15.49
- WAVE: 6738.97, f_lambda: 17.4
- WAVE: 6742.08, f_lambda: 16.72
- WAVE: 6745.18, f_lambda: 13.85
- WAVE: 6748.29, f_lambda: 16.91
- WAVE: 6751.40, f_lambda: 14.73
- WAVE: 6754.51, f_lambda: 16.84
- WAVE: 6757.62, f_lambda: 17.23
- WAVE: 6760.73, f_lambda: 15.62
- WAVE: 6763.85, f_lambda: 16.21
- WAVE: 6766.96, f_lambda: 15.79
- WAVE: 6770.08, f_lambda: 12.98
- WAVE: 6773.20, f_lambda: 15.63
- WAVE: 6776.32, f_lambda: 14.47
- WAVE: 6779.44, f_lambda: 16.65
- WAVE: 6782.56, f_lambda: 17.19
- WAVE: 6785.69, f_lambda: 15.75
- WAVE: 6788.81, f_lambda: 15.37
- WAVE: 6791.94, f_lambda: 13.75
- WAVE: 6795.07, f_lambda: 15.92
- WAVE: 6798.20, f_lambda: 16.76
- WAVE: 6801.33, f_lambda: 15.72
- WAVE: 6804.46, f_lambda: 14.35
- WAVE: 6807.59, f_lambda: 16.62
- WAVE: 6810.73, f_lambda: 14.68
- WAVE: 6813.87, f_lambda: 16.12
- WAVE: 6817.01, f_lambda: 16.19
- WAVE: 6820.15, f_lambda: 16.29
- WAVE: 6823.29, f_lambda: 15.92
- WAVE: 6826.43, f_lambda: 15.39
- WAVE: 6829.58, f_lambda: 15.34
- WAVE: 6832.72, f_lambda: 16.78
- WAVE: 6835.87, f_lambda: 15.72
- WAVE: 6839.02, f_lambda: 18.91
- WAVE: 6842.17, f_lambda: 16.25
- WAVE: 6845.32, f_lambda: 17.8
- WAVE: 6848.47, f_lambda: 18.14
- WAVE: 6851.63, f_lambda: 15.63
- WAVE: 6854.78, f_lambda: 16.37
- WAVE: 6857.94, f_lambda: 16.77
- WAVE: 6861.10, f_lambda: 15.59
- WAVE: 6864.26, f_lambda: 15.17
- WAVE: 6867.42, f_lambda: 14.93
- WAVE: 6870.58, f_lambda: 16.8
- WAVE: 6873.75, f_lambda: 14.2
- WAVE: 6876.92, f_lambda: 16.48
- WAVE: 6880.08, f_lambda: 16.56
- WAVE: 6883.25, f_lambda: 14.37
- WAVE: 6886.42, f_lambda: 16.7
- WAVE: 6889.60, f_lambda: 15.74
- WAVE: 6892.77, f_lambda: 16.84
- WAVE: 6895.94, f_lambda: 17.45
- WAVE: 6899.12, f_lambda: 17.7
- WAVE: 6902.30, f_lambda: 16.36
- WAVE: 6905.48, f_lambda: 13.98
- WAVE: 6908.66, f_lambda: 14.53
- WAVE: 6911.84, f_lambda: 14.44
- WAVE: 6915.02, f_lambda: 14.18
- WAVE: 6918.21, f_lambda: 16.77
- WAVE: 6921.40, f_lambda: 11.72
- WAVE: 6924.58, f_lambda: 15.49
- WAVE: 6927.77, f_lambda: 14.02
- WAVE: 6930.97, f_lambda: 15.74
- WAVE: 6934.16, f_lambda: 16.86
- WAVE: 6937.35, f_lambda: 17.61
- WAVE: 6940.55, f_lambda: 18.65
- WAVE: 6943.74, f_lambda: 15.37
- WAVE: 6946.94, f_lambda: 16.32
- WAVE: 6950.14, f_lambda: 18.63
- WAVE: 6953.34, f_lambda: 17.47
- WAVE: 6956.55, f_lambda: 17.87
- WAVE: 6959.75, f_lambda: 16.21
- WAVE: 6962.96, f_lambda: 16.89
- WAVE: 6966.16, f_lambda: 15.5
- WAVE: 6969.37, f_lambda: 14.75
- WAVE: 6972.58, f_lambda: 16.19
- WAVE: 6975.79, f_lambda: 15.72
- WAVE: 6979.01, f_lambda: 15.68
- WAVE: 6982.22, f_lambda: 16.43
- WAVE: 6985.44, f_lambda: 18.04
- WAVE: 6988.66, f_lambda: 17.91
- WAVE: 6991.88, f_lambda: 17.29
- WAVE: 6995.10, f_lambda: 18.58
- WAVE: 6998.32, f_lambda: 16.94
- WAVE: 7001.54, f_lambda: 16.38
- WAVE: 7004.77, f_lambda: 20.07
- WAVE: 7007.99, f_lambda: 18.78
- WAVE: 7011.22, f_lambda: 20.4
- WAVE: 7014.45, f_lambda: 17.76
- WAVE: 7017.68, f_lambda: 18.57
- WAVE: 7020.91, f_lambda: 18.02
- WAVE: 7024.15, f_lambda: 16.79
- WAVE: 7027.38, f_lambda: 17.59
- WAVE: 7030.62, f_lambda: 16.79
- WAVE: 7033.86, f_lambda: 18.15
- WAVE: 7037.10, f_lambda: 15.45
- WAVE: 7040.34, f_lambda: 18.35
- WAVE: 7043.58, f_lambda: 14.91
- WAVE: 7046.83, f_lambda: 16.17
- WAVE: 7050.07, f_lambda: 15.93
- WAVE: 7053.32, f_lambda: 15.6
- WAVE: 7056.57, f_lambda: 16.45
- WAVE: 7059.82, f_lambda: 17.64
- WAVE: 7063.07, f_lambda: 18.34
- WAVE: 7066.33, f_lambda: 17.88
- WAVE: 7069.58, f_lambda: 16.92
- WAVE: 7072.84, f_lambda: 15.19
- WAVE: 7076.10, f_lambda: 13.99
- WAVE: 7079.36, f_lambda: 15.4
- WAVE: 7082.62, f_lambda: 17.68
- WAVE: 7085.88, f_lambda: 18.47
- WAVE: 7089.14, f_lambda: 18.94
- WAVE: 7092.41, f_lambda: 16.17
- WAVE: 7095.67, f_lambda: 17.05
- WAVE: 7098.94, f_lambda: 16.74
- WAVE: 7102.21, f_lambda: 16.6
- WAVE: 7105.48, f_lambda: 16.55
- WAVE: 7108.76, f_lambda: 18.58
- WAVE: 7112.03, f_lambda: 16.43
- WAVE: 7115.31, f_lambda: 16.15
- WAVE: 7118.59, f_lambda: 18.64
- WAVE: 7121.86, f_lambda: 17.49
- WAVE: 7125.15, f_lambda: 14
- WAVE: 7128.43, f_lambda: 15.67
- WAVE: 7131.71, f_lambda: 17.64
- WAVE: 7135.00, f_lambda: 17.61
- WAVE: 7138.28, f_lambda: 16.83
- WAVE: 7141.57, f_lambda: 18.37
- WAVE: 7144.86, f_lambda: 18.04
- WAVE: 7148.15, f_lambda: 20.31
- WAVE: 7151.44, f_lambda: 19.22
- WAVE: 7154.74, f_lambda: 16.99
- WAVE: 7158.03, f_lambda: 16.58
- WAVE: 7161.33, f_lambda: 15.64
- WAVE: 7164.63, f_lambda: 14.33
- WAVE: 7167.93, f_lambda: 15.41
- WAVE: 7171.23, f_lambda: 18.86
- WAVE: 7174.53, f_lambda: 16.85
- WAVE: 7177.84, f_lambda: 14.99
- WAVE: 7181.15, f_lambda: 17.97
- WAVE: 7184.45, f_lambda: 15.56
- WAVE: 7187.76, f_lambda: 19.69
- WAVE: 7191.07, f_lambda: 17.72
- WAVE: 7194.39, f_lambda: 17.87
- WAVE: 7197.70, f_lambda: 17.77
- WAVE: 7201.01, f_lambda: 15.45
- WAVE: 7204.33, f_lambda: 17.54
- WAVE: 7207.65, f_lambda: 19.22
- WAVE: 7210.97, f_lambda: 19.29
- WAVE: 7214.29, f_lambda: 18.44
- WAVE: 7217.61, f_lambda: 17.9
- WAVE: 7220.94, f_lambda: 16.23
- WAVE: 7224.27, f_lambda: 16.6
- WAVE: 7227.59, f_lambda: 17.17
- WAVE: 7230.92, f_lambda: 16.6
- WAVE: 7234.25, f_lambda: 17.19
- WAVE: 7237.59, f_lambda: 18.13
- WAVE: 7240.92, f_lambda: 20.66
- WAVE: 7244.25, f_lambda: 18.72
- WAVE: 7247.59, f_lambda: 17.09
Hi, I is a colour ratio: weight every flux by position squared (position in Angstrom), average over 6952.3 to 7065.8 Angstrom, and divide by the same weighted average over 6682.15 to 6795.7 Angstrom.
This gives 1.2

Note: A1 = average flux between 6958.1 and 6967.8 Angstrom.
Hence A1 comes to 16.2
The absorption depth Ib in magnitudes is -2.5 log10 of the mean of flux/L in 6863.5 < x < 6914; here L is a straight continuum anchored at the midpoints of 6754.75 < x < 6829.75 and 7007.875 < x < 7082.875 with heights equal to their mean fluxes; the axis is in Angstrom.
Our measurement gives 0.03 mag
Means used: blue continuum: 15.7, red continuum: 17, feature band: 15.8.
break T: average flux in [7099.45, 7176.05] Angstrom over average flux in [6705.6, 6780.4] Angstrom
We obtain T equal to 1.08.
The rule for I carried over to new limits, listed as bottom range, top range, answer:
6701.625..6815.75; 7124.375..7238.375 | 1.24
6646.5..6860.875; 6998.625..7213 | 1.19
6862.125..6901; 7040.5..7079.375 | 1.07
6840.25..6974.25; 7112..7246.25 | 1.17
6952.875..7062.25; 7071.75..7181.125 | 1.02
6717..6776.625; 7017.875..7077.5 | 1.16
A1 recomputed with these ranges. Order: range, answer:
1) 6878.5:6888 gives 15.9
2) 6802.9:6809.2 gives 15.5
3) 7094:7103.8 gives 16.8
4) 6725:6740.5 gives 15.5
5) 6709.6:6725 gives 16.6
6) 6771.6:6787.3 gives 15.9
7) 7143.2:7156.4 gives 18.6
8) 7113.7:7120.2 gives 17.4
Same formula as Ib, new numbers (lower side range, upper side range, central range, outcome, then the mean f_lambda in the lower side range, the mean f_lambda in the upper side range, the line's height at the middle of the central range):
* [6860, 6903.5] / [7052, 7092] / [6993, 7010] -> -0.10 mag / 16.1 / 16.9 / 16.6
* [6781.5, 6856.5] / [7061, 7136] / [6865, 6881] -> 0.04 mag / 16.1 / 16.9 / 16.3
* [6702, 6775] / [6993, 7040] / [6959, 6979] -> 0.11 mag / 15.7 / 17.9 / 17.5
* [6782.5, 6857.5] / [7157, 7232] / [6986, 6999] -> -0.07 mag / 16.1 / 17.1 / 16.6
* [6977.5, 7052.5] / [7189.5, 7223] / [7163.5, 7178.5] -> 0.09 mag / 17.4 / 17.7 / 17.7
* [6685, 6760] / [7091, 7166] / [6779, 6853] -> 0.01 mag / 16.1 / 17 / 16.3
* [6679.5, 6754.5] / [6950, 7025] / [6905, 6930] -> 0.18 mag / 15.9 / 17.4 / 17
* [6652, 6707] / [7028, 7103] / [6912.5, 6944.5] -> 0.06 mag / 16.2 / 16.7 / 16.6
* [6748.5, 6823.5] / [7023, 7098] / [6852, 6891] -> 0.02 mag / 15.7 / 16.8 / 16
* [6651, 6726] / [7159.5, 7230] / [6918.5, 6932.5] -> 0.15 mag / 16.3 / 17.2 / 16.7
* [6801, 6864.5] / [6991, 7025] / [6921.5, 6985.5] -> 0.08 mag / 16.2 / 18.2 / 17.6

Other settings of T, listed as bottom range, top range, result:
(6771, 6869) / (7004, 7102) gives 1.07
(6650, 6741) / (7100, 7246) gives 1.07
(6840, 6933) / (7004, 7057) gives 1.10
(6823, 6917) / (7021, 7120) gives 1.05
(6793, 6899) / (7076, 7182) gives 1.05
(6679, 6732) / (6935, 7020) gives 1.09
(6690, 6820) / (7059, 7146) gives 1.07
